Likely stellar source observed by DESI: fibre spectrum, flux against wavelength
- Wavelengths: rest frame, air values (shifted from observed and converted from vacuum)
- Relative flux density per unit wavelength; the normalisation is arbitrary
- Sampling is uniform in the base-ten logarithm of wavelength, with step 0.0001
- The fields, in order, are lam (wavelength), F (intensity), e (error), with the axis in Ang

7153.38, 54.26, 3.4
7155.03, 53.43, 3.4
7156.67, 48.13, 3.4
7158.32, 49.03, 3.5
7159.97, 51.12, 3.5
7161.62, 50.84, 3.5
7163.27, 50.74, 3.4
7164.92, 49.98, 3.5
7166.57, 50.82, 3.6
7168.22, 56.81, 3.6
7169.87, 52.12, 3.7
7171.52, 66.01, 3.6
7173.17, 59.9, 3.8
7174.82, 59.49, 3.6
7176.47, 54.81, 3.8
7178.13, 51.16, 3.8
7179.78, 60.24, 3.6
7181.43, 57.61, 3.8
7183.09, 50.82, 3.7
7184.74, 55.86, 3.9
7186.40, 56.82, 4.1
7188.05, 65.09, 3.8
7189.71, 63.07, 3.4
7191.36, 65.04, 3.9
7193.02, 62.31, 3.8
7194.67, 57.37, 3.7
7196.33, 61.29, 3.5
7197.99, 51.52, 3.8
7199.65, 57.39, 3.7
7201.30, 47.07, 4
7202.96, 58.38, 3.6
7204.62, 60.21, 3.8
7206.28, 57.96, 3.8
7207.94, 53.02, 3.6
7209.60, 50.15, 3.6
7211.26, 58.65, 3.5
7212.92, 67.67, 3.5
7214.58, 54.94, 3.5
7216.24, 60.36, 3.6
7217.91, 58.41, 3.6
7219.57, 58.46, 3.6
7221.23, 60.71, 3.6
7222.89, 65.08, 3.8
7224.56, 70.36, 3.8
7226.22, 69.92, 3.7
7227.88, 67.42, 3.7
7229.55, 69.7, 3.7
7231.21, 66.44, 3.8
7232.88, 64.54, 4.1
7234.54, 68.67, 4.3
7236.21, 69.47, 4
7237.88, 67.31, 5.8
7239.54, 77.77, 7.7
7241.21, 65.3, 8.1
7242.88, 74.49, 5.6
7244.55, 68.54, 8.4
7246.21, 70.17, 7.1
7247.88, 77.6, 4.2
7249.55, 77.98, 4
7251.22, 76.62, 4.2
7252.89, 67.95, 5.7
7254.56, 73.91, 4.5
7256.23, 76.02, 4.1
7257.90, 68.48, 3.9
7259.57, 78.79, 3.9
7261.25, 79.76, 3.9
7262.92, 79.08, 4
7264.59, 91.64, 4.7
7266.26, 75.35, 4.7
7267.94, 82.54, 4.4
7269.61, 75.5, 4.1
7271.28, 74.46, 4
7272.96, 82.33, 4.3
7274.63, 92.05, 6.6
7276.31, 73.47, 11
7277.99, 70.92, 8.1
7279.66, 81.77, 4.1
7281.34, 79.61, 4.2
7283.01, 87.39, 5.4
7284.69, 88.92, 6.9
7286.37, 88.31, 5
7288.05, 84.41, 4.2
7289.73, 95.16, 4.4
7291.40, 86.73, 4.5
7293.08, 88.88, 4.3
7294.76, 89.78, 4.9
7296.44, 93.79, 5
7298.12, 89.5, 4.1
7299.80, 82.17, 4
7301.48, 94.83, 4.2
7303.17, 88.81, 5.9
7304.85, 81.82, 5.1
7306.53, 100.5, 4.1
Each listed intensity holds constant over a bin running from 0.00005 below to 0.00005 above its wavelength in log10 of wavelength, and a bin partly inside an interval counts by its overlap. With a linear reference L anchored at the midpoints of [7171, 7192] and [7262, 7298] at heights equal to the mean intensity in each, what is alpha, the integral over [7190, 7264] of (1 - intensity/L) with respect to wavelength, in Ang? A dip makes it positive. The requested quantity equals 5.0 Ang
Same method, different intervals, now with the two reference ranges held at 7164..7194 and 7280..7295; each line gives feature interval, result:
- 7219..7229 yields 0.6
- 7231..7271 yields 1.8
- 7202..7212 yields 1.4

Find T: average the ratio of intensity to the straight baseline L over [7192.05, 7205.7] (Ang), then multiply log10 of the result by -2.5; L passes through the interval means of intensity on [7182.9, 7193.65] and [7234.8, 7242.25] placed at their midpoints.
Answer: 0.097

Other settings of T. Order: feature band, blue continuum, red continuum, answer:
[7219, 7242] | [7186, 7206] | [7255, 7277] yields 0.02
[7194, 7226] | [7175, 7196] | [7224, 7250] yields 0.10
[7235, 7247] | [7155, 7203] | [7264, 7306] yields 0.04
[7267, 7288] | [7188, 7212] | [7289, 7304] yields 0.03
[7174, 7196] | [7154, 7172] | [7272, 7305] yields 0.00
